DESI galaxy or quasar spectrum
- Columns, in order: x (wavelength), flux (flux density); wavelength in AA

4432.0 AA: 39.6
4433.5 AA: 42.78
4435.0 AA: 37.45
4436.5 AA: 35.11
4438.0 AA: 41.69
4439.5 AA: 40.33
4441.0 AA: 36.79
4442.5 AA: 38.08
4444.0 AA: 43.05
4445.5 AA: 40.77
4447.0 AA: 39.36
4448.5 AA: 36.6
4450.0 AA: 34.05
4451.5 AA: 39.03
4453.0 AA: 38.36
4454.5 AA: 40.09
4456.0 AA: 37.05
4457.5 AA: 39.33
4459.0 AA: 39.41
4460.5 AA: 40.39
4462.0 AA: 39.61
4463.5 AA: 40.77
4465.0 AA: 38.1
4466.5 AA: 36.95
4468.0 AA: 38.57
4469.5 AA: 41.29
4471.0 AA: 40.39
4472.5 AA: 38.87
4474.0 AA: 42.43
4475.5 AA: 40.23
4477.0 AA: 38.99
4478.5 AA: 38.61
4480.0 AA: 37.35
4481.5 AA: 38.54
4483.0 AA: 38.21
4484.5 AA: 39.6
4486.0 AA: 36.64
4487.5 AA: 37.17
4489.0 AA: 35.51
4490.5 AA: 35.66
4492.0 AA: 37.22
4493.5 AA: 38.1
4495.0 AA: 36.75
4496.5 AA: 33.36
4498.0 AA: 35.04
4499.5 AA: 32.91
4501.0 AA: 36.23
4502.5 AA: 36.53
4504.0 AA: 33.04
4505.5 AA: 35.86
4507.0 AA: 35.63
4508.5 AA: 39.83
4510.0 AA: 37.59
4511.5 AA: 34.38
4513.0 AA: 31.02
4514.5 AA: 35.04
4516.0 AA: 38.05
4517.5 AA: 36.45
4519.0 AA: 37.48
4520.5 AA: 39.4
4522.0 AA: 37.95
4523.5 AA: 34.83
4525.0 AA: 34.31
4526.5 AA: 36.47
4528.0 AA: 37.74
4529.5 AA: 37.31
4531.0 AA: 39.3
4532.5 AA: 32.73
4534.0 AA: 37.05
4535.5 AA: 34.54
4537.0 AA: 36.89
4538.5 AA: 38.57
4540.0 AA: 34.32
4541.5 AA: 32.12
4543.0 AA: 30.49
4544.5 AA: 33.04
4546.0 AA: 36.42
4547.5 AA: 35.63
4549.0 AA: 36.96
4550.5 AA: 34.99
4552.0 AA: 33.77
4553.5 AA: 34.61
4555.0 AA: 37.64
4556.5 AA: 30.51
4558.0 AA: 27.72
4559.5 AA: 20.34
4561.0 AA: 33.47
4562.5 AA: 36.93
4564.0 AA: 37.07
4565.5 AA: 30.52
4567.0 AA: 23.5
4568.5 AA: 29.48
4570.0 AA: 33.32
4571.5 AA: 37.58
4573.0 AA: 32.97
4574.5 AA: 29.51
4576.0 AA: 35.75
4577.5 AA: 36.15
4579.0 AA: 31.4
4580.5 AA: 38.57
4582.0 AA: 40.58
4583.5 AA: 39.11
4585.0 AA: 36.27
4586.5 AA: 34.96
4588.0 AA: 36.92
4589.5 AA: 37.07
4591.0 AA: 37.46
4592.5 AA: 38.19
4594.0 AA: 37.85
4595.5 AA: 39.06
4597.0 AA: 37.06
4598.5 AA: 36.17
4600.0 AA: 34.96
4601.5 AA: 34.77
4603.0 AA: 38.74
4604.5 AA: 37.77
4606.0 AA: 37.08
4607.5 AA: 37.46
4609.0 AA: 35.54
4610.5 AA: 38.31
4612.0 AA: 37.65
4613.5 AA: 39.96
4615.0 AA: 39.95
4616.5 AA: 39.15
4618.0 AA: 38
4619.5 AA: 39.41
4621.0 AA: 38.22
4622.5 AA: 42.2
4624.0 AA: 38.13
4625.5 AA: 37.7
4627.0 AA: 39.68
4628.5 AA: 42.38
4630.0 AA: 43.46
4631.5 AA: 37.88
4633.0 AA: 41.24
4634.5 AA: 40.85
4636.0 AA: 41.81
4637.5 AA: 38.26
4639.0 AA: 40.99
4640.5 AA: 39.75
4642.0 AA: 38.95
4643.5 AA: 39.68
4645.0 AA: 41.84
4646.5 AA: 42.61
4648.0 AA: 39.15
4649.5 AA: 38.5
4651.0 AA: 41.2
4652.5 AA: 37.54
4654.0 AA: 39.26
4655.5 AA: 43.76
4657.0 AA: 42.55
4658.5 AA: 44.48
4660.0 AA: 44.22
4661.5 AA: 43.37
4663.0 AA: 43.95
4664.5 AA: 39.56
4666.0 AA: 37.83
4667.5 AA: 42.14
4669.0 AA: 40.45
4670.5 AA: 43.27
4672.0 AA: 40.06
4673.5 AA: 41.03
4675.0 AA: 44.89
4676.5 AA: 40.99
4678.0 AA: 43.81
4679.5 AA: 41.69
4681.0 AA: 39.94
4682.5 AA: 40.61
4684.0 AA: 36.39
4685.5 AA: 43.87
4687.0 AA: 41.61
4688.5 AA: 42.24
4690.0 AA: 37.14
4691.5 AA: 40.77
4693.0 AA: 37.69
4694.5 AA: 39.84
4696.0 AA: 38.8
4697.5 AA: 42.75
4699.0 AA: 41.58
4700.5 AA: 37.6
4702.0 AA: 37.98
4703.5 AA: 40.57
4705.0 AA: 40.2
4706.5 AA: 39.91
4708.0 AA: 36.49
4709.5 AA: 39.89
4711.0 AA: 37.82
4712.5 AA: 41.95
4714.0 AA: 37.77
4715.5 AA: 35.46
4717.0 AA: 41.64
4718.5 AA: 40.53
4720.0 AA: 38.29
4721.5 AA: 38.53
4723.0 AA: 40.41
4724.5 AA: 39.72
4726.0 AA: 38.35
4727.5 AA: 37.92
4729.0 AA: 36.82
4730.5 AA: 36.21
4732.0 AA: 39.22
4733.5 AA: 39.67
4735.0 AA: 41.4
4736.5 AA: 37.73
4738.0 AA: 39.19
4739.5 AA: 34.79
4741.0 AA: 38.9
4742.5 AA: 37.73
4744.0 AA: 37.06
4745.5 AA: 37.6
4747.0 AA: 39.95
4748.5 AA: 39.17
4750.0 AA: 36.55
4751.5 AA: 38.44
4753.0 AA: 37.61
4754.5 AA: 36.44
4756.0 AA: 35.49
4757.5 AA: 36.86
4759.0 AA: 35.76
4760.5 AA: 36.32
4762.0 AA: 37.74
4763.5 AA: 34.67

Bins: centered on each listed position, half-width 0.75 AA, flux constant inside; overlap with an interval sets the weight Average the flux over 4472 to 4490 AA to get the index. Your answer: 38.5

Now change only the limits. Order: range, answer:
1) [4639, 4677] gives 41.2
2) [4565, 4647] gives 37.5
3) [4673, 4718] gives 40.1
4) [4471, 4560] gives 35.9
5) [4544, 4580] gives 32.9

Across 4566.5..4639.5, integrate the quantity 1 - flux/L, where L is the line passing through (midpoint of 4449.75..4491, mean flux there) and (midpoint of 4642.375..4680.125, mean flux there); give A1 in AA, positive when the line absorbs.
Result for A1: 5.9 AA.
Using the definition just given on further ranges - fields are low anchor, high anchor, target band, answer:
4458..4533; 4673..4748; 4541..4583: 5.2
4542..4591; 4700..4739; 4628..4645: -2.0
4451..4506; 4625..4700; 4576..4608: 2.2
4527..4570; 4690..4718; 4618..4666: -4.6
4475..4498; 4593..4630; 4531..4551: 1.4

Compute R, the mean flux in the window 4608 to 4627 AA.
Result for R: 38.7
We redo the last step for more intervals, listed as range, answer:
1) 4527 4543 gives 35.8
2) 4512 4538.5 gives 36.3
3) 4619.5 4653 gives 40.1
